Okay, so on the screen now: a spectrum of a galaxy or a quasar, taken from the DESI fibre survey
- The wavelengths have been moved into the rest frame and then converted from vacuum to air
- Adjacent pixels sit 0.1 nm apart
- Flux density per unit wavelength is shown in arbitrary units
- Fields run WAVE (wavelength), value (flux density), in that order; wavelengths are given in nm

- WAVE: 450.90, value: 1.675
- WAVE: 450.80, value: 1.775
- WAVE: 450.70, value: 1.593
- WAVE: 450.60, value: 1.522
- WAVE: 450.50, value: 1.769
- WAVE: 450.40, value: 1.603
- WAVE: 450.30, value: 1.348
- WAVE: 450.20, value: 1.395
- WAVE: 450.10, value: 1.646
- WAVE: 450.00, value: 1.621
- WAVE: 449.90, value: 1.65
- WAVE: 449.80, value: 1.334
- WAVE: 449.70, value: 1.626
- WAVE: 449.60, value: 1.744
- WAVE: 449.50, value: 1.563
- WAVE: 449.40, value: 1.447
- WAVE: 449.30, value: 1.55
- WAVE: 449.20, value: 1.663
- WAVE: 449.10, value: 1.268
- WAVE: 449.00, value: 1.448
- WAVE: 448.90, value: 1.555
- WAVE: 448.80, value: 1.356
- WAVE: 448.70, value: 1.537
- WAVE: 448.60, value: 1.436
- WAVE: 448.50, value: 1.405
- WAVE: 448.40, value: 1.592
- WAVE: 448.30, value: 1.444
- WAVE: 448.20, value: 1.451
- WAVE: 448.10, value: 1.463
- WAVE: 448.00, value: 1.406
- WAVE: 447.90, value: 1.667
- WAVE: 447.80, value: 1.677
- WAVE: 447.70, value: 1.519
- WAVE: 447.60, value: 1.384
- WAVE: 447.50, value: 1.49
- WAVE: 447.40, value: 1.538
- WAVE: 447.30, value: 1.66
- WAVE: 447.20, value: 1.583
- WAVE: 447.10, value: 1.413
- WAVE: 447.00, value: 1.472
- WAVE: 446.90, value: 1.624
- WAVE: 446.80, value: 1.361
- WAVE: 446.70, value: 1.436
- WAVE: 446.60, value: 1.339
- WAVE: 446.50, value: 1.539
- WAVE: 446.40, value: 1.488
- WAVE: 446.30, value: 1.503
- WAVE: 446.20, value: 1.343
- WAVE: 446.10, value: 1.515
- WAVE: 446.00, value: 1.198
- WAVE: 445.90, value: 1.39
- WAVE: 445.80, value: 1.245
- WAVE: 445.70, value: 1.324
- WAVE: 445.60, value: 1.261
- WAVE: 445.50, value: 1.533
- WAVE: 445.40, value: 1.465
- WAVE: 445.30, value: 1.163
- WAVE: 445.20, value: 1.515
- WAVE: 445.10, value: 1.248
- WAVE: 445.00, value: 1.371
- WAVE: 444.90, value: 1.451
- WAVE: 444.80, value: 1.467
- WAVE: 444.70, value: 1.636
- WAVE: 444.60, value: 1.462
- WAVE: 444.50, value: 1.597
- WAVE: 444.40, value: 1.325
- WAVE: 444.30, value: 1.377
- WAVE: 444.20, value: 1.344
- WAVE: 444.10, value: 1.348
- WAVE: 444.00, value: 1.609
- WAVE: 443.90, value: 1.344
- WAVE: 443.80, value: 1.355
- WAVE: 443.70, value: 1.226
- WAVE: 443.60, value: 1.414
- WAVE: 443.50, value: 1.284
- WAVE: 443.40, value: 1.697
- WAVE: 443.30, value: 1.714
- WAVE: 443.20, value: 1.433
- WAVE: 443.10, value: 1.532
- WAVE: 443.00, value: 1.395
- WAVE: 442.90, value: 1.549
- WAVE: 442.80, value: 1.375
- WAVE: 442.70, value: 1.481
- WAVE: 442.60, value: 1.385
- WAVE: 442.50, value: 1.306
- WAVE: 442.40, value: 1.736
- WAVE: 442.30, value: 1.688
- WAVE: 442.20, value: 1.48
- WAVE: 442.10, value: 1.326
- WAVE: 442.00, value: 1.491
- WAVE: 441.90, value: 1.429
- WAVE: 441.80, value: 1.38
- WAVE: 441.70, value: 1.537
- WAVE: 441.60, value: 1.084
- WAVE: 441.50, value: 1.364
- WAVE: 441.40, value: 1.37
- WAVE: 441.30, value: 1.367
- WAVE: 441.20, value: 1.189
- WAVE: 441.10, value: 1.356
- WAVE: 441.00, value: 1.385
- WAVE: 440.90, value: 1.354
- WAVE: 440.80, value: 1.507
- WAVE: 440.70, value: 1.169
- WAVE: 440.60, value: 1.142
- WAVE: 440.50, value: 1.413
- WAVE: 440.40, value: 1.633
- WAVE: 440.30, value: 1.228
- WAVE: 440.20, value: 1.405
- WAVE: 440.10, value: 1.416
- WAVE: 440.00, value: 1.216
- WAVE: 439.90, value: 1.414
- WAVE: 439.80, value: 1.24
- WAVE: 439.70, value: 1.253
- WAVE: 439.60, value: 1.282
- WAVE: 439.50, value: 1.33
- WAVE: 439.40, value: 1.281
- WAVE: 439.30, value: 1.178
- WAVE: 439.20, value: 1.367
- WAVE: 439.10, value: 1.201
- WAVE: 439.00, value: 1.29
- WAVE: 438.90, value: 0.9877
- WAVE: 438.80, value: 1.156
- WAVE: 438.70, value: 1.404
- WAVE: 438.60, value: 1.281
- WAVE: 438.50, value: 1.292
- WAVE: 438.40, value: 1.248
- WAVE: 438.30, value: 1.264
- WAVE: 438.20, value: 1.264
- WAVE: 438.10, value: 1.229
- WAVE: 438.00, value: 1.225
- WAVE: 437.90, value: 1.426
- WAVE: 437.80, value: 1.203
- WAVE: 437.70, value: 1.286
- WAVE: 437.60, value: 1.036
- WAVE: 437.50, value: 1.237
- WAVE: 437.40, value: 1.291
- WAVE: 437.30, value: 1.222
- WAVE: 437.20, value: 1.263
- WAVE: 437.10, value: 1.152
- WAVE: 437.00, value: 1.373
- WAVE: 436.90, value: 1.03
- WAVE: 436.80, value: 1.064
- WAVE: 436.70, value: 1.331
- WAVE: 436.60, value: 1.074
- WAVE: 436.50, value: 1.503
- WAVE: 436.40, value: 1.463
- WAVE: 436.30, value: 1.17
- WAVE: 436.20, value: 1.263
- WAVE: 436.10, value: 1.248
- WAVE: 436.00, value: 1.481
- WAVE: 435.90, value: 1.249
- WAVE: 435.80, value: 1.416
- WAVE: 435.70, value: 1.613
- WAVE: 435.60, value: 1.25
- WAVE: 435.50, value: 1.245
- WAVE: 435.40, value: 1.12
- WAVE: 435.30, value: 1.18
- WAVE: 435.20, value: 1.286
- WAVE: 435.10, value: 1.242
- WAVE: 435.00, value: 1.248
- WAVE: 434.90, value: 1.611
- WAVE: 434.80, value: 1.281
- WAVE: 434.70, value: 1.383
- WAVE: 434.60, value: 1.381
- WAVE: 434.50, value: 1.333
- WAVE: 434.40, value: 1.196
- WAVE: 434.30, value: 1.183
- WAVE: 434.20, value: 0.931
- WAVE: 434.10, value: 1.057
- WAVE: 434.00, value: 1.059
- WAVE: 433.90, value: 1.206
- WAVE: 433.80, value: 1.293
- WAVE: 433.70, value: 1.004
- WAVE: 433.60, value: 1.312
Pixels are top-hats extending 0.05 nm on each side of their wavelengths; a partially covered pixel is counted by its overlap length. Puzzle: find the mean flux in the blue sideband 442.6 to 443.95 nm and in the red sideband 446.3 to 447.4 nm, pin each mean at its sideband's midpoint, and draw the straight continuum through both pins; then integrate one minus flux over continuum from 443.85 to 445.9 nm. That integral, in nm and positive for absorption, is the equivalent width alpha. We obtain 0.09 nm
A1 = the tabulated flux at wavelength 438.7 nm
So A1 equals 1.404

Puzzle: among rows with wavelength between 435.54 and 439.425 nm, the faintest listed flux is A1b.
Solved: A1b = 0.9877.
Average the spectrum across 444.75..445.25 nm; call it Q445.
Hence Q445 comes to 1.41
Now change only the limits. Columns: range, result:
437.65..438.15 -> 1.27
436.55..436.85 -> 1.16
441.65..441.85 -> 1.46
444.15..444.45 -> 1.35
